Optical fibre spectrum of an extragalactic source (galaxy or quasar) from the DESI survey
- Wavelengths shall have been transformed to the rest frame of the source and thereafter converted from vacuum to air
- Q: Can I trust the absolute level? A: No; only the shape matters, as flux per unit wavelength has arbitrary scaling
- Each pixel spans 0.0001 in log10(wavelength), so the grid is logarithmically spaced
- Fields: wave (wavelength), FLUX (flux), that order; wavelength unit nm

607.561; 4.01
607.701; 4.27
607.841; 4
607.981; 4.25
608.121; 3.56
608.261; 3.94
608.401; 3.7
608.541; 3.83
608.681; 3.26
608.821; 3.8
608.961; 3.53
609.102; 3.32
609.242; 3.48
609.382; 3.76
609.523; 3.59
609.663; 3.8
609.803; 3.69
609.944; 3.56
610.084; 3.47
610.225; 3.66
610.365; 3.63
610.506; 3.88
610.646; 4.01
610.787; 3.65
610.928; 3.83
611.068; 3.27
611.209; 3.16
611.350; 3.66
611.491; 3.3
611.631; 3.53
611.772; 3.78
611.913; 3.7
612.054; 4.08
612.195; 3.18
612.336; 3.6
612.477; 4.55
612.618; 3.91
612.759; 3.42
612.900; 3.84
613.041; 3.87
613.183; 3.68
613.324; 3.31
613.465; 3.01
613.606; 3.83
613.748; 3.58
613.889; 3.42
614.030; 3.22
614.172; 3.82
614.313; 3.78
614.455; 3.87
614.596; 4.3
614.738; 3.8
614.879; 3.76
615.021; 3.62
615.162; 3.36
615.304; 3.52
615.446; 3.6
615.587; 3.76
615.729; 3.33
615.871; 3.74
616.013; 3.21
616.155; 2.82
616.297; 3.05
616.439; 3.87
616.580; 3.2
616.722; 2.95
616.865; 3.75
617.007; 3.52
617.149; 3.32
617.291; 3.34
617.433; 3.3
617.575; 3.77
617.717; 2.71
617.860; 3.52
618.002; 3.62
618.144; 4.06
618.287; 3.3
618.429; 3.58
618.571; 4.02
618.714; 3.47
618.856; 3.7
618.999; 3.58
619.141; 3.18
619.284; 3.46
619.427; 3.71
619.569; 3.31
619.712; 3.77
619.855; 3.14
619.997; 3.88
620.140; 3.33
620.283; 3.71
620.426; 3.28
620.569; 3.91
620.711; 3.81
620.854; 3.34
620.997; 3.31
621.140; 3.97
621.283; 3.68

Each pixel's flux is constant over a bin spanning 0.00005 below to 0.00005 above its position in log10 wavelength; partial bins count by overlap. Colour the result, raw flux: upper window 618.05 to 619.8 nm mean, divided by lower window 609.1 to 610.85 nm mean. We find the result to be 1.0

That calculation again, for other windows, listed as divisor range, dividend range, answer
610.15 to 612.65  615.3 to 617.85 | 0.92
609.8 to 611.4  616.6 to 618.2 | 0.95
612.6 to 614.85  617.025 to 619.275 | 0.96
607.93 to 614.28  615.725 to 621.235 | 0.96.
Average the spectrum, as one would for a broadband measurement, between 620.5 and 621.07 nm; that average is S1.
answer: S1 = 3.6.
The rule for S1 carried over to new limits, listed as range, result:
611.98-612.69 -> 3.86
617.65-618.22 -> 3.48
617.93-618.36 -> 3.66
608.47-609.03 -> 3.61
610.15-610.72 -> 3.79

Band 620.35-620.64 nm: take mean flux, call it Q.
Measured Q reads 3.6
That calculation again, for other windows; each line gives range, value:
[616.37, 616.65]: 3.55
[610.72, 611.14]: 3.58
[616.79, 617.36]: 3.48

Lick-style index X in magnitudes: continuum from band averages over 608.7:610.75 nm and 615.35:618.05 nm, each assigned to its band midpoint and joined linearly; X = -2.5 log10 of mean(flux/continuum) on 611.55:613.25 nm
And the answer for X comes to -0.06 mag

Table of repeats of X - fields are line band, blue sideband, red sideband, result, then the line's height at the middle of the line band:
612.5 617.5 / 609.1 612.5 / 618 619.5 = 0.02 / 3.62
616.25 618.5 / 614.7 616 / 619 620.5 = 0.03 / 3.54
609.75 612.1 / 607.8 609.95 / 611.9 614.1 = 0.01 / 3.66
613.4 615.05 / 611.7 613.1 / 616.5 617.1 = -0.02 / 3.61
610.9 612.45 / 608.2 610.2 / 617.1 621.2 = 0.01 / 3.6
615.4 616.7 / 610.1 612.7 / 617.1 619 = 0.06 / 3.57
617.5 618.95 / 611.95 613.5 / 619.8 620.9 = 0.01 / 3.6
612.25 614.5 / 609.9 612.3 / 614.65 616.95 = -0.04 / 3.54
